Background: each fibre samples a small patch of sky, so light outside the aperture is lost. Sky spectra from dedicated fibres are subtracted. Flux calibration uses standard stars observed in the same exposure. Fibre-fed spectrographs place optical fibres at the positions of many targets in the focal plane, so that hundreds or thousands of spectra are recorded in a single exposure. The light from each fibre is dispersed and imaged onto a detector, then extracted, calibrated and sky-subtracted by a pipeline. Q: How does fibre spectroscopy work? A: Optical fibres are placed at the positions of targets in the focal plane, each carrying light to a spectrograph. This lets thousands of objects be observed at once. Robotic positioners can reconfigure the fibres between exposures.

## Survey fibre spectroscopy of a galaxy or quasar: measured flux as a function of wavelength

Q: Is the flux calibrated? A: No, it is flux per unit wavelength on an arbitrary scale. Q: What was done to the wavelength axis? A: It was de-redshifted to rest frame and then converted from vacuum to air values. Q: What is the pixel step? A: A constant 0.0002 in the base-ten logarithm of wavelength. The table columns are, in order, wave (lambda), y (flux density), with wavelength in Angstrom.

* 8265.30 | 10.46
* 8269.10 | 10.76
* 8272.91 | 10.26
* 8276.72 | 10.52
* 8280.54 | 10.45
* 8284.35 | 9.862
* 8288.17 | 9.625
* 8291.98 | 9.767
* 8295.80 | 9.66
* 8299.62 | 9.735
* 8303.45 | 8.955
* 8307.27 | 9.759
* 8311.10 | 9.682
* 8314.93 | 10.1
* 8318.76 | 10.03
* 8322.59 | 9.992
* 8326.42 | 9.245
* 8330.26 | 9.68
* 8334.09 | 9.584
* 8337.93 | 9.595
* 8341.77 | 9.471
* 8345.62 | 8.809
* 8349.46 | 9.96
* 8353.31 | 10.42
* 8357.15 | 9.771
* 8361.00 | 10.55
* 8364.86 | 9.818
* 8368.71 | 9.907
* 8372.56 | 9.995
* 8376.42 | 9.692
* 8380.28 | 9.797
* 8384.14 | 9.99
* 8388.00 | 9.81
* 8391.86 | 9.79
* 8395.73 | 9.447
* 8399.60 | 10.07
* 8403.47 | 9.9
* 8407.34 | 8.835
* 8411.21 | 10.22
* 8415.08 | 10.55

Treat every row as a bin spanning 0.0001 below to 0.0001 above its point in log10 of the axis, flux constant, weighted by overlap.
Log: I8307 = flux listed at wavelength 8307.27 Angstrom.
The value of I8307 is 9.759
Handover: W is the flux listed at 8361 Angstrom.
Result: 10.55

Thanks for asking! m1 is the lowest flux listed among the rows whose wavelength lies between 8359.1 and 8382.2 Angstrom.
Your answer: 9.692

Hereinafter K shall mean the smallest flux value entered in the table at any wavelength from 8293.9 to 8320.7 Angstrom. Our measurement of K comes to 8.955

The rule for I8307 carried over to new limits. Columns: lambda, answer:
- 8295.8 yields 9.66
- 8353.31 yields 10.42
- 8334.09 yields 9.584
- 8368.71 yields 9.907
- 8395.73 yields 9.447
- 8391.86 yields 9.79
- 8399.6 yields 10.07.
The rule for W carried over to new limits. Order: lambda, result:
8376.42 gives 9.692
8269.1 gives 10.76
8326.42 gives 9.245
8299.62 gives 9.735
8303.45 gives 8.955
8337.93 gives 9.595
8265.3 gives 10.46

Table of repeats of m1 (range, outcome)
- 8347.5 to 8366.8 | 9.771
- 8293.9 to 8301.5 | 9.66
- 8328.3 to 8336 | 9.584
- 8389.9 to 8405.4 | 9.447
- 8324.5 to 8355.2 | 8.809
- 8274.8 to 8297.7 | 9.625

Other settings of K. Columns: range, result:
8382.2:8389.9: 9.81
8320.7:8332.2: 9.245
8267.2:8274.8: 10.26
